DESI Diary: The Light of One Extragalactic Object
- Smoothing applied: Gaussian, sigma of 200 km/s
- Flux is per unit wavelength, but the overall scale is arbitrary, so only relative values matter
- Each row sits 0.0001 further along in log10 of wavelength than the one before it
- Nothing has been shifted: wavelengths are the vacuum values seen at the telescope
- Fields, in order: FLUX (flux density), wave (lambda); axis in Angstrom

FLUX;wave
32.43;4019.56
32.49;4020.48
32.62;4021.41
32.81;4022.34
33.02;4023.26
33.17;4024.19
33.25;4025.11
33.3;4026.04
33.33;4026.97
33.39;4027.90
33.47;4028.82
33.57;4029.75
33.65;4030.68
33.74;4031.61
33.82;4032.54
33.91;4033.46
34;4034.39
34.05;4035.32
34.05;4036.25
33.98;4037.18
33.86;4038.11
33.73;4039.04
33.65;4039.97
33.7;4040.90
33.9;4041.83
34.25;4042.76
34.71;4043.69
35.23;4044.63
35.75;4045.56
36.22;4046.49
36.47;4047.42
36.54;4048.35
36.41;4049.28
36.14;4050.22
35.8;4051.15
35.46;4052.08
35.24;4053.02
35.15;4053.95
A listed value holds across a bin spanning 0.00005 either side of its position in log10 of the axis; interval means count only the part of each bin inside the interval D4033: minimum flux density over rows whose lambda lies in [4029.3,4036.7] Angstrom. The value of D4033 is 33.57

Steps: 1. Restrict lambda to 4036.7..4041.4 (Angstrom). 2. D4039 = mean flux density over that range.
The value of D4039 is 33.8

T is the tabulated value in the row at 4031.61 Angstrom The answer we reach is 33.74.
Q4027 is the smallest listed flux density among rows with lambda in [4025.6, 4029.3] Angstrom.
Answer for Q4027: 33.3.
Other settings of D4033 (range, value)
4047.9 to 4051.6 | 35.8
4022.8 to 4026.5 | 33.02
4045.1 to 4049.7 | 35.75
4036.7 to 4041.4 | 33.65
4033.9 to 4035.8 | 34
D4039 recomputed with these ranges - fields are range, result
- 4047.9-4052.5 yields 36.1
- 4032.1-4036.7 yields 34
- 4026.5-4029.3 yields 33.4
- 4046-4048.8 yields 36.5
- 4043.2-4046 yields 35.1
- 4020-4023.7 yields 32.8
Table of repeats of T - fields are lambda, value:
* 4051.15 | 35.8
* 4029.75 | 33.57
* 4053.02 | 35.24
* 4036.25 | 34.05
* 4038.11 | 33.86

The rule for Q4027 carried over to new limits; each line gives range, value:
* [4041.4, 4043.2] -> 33.9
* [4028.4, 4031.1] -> 33.47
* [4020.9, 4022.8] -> 32.62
